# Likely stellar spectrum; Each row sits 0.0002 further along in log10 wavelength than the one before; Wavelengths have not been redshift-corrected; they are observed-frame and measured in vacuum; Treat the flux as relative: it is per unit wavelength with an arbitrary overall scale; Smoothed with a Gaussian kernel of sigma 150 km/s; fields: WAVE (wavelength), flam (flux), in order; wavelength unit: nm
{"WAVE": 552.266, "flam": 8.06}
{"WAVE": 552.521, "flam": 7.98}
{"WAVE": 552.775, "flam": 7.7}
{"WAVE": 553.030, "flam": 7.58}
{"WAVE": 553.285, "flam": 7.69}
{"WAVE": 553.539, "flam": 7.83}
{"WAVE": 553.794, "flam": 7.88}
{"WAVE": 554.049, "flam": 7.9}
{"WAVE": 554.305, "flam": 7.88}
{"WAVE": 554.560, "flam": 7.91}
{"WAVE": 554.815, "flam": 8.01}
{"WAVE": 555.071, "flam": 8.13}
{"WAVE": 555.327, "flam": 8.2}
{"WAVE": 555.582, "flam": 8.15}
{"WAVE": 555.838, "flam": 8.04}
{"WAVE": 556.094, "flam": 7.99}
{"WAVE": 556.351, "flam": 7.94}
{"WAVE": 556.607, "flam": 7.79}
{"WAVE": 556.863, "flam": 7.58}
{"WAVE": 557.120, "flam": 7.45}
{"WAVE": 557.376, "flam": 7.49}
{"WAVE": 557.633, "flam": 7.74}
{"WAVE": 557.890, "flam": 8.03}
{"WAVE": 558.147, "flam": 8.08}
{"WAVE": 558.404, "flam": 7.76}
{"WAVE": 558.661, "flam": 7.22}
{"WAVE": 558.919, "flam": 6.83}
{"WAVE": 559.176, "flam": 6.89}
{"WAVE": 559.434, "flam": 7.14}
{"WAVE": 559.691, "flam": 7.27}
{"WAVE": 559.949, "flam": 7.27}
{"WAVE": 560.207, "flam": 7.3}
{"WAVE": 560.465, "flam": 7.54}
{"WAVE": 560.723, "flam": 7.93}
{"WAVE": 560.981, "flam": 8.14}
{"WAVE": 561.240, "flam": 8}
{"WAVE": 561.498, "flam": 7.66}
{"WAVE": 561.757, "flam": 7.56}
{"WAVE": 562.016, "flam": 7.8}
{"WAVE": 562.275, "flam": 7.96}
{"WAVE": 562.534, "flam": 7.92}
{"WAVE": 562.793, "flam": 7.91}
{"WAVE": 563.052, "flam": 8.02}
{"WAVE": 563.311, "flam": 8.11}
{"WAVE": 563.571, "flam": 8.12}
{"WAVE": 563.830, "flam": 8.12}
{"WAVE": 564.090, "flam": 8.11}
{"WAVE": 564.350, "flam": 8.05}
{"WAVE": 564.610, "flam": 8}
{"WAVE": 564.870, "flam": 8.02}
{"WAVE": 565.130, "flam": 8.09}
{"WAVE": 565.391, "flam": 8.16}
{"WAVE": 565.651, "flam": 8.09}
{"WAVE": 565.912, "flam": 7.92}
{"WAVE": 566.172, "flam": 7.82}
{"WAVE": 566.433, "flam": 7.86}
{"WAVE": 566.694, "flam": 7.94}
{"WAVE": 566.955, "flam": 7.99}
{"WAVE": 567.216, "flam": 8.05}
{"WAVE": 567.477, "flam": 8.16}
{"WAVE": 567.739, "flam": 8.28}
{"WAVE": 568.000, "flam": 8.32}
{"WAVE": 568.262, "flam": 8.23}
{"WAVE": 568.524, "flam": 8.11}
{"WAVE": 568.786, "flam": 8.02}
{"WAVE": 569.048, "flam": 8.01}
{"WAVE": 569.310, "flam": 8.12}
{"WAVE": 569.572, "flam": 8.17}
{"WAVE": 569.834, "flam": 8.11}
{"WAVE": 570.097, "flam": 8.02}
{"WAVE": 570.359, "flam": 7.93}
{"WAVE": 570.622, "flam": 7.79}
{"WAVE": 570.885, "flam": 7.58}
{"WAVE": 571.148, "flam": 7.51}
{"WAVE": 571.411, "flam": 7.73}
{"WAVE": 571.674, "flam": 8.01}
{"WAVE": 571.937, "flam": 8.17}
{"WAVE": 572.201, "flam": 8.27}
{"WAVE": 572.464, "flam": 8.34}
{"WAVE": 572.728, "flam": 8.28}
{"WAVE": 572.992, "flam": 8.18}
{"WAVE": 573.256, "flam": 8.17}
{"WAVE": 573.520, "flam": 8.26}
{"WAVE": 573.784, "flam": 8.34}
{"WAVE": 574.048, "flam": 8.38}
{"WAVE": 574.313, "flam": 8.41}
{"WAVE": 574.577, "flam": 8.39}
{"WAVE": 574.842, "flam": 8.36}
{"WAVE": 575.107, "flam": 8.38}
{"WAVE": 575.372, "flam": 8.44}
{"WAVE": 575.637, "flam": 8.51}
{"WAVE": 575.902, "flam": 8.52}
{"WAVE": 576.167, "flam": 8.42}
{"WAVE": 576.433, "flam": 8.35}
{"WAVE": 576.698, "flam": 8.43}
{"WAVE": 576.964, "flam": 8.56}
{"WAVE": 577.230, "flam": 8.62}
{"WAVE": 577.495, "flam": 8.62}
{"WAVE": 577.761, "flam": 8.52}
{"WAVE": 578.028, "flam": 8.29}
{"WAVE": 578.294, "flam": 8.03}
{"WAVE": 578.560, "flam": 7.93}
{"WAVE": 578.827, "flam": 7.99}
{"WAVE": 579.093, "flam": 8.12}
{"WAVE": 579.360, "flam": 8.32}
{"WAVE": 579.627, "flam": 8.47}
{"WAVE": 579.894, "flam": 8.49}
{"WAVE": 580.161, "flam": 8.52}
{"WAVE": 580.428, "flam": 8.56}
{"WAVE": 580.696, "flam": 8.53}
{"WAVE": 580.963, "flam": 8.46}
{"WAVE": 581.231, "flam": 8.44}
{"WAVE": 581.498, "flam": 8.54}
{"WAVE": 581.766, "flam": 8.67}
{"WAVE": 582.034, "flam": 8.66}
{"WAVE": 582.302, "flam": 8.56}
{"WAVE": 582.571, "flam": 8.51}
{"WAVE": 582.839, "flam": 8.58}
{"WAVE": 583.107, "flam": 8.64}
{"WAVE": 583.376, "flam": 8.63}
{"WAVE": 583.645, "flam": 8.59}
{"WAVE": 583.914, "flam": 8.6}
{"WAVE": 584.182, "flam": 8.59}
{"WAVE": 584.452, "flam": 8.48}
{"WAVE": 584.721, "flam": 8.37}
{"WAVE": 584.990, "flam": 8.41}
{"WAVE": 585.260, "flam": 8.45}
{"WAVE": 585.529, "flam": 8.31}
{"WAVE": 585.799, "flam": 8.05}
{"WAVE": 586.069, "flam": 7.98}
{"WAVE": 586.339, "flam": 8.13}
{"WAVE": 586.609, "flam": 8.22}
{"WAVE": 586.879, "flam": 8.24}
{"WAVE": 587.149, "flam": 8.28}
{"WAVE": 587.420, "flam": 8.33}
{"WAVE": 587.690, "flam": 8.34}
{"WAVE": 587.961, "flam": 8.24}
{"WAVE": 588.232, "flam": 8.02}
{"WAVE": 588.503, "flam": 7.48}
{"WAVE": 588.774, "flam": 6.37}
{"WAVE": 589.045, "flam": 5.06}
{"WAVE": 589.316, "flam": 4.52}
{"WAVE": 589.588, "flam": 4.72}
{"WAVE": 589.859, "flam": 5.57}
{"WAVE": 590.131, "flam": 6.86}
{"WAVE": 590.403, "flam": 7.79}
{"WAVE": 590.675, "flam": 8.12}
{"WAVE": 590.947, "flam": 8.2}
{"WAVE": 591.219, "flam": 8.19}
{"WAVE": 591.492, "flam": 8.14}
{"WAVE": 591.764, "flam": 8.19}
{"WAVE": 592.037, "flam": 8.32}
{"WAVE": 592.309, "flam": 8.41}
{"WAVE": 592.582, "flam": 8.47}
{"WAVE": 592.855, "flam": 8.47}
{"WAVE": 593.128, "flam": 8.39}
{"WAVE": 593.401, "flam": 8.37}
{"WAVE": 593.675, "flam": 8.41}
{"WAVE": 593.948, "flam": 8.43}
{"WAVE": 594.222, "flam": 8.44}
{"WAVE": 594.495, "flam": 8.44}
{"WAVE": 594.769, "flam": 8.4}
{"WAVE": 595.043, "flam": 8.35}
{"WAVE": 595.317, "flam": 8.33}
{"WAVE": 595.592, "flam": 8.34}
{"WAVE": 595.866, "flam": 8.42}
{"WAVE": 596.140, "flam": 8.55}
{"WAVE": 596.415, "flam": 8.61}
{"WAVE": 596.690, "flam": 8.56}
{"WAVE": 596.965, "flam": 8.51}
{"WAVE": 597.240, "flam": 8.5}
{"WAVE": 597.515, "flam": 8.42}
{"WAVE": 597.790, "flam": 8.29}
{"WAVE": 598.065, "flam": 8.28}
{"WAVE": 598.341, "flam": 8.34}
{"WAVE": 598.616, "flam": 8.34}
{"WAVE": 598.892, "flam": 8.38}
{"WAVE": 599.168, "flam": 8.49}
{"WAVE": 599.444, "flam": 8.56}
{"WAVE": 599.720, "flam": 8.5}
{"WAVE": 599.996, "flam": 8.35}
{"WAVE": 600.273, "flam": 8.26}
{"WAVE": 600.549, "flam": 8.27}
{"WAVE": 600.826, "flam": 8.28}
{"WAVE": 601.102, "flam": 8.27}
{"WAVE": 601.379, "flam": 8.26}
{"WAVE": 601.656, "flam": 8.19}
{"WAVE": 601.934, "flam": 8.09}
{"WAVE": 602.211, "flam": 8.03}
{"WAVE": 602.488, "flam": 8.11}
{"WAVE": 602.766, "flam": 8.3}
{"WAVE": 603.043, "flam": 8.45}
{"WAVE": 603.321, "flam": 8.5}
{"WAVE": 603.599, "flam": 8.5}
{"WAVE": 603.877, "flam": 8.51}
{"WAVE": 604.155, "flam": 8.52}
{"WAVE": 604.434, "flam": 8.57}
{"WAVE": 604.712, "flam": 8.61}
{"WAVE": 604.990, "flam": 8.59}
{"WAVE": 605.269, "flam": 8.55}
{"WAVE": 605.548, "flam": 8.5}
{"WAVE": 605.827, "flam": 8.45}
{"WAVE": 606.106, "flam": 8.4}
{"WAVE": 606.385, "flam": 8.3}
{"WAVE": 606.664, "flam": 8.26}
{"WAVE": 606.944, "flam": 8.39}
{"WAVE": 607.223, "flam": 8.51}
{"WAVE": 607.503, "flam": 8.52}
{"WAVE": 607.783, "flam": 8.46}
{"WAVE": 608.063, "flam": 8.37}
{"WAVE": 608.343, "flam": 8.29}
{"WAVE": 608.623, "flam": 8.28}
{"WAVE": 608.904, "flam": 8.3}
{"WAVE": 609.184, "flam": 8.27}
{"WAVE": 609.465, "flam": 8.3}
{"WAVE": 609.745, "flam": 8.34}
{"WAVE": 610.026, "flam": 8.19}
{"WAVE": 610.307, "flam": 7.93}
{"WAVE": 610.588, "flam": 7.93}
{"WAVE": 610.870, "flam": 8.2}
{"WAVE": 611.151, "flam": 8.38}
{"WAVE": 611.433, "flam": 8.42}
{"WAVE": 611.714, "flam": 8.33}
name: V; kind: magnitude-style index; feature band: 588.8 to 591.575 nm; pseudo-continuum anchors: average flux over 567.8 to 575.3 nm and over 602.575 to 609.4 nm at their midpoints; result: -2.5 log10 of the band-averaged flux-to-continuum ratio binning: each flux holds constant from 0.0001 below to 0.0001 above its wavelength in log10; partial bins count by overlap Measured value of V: 0.24 mag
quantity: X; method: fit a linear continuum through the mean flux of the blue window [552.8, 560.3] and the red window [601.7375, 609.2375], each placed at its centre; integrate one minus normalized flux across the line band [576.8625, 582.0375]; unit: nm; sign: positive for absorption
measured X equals -0.25 nm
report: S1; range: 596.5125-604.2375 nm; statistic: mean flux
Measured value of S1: 8.36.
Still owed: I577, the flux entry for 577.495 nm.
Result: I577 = 8.62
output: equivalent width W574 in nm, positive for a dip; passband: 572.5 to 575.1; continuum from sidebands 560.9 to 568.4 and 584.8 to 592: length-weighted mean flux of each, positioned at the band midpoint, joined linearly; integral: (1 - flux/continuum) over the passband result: -0.16 nm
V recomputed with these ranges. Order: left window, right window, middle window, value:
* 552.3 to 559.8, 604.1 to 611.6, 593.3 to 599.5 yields -0.03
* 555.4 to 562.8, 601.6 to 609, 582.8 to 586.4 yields -0.05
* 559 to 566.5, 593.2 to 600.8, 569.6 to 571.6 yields 0.02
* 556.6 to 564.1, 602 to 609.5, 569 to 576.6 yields -0.04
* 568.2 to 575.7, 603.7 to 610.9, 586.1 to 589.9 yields 0.15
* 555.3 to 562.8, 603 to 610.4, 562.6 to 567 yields -0.04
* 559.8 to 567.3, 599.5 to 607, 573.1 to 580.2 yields -0.04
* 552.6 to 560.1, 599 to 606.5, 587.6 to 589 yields 0.09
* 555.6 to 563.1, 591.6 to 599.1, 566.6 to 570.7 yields -0.03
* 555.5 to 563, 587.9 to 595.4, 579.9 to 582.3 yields -0.12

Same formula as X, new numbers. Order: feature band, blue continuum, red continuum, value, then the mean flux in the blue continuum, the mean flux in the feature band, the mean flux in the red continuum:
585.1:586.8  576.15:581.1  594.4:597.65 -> 0.043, 8.38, 8.19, 8.45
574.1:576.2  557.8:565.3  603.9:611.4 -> -0.130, 7.75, 8.43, 8.36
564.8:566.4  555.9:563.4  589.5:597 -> -0.055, 7.67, 8.01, 8.09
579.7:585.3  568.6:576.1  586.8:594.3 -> -0.472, 8.16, 8.54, 7.65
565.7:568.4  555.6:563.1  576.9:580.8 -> -0.039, 7.67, 8.06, 8.37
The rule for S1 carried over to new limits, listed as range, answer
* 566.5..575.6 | 8.13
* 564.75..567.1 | 7.99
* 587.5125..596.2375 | 7.76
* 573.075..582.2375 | 8.4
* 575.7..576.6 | 8.44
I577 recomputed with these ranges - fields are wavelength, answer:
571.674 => 8.01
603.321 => 8.5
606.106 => 8.4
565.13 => 8.09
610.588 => 7.93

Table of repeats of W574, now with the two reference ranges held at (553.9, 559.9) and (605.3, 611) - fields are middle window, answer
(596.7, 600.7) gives -0.10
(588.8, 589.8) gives 0.38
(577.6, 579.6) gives -0.06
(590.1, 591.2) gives 0.03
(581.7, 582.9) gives -0.09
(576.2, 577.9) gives -0.12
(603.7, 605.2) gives -0.05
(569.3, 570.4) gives -0.03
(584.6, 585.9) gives -0.05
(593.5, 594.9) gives -0.05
